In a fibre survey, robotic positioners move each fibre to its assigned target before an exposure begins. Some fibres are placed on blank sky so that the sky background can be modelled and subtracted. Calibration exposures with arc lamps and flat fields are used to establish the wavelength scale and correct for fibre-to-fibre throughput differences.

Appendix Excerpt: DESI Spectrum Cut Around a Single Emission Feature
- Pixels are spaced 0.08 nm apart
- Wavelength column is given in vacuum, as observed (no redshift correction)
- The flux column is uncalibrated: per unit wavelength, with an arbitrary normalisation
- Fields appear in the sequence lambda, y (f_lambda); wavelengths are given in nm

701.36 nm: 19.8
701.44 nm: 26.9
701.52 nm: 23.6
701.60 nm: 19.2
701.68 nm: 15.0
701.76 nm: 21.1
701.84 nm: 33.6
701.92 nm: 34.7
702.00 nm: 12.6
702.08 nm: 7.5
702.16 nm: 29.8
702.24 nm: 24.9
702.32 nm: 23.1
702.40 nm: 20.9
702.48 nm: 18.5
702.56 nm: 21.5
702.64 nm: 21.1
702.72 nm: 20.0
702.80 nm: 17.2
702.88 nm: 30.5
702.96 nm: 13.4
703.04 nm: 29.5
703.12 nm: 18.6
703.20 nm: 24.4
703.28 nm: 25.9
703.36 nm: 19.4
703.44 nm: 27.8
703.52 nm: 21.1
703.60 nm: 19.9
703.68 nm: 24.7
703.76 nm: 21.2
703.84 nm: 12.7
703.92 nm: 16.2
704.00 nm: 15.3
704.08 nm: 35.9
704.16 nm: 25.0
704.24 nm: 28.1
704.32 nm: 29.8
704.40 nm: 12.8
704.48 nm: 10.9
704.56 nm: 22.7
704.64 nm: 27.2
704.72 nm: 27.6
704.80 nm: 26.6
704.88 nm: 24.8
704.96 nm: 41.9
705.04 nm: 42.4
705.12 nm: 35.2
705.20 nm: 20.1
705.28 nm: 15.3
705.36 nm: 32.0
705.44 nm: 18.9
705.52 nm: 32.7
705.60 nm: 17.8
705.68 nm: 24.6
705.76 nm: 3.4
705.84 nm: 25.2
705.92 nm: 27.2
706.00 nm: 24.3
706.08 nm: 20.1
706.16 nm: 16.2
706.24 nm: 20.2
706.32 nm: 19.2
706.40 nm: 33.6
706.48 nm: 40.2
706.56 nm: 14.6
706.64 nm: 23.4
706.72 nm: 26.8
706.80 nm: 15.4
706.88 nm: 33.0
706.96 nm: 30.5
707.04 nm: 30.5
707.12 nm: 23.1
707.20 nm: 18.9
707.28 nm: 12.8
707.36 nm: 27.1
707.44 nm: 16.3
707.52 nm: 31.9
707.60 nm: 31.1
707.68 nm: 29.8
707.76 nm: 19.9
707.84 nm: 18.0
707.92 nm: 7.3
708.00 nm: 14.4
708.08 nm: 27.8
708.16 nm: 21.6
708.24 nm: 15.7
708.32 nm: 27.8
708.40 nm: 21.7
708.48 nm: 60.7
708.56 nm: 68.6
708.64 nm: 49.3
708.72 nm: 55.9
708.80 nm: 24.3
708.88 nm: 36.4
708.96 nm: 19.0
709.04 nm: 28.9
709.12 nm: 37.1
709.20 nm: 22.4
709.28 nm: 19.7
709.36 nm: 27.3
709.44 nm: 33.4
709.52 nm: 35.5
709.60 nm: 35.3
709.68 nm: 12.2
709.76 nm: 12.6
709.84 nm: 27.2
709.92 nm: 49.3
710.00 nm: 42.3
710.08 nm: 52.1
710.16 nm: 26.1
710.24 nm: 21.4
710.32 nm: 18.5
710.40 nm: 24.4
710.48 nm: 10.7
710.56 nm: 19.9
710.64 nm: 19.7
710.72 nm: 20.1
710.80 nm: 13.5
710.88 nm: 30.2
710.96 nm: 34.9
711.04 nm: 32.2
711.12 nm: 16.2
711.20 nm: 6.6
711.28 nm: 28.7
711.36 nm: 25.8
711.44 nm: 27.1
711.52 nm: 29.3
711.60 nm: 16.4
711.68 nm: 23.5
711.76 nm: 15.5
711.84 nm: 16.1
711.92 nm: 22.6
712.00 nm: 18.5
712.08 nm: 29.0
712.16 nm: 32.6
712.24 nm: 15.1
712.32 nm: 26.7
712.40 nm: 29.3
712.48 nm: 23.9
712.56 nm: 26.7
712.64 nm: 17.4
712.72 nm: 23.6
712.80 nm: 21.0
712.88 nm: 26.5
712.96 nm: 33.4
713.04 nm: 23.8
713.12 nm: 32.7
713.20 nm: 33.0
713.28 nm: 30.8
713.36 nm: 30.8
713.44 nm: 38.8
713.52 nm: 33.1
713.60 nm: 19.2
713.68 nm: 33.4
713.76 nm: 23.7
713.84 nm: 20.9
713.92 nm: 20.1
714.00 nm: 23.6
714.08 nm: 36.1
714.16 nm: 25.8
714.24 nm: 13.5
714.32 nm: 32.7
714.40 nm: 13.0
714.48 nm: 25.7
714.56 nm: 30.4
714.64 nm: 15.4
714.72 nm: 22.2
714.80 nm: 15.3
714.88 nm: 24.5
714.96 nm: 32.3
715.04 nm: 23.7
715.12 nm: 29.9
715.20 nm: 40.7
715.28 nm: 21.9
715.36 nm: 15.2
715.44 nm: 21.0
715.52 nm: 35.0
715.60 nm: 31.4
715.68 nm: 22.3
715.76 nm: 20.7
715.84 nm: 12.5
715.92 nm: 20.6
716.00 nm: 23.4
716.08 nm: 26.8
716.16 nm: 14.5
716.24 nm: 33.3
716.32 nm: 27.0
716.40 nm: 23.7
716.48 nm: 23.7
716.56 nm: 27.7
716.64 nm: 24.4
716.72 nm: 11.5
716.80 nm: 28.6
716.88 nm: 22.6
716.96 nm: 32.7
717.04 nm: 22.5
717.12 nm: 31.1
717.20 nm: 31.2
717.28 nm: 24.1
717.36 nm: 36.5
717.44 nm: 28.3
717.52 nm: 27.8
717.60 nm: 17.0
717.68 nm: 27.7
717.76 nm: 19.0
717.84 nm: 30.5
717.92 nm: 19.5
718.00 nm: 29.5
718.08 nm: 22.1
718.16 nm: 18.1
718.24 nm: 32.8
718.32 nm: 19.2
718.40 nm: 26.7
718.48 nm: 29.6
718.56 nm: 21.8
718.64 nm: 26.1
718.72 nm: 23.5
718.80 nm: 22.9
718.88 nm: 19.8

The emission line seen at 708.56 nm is [S II] 6716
